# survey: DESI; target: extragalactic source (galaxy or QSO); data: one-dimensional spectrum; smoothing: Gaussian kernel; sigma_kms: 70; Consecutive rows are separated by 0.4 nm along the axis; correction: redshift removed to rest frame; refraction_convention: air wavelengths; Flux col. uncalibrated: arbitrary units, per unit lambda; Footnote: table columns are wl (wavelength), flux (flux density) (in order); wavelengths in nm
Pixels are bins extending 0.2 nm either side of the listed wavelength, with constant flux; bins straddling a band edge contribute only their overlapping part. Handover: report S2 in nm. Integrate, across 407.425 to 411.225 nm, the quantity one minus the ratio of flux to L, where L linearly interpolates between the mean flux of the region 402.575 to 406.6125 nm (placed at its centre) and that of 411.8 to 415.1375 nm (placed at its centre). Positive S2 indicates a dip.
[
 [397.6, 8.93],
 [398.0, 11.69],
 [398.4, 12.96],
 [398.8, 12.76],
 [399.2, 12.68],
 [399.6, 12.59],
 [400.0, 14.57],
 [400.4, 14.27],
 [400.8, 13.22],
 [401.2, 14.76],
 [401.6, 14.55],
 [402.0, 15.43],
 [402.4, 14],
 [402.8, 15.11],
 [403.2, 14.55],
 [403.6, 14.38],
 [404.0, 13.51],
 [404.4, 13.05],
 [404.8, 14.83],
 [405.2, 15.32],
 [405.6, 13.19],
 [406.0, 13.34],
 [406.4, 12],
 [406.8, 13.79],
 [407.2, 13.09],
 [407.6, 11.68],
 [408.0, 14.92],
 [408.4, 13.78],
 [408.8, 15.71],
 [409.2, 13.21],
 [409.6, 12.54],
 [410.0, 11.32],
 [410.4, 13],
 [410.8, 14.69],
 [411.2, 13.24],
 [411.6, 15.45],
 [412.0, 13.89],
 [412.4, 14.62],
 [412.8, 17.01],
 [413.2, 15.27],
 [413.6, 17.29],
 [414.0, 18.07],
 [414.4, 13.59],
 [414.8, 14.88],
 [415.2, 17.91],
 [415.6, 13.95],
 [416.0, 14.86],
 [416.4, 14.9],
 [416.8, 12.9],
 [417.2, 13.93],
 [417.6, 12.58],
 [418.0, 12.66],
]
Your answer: 0.36 nm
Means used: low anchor 13.9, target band 13.4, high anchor 15.7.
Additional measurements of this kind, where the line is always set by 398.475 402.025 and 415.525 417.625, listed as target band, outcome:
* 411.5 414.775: -0.400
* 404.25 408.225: 0.087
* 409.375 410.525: 0.134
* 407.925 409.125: -0.066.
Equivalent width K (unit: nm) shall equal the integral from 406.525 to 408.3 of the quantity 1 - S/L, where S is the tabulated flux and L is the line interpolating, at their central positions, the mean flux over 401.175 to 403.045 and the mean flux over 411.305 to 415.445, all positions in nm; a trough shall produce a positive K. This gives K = 0.22 nm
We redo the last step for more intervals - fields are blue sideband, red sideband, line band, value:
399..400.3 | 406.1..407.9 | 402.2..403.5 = -0.14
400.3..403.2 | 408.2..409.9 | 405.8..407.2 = 0.09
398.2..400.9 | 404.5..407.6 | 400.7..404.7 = -0.27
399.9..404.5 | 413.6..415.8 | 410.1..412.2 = 0.20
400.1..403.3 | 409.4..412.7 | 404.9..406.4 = 0.04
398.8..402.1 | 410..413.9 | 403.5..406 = 0.05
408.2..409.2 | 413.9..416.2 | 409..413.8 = 0.19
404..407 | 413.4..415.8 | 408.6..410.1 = 0.13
